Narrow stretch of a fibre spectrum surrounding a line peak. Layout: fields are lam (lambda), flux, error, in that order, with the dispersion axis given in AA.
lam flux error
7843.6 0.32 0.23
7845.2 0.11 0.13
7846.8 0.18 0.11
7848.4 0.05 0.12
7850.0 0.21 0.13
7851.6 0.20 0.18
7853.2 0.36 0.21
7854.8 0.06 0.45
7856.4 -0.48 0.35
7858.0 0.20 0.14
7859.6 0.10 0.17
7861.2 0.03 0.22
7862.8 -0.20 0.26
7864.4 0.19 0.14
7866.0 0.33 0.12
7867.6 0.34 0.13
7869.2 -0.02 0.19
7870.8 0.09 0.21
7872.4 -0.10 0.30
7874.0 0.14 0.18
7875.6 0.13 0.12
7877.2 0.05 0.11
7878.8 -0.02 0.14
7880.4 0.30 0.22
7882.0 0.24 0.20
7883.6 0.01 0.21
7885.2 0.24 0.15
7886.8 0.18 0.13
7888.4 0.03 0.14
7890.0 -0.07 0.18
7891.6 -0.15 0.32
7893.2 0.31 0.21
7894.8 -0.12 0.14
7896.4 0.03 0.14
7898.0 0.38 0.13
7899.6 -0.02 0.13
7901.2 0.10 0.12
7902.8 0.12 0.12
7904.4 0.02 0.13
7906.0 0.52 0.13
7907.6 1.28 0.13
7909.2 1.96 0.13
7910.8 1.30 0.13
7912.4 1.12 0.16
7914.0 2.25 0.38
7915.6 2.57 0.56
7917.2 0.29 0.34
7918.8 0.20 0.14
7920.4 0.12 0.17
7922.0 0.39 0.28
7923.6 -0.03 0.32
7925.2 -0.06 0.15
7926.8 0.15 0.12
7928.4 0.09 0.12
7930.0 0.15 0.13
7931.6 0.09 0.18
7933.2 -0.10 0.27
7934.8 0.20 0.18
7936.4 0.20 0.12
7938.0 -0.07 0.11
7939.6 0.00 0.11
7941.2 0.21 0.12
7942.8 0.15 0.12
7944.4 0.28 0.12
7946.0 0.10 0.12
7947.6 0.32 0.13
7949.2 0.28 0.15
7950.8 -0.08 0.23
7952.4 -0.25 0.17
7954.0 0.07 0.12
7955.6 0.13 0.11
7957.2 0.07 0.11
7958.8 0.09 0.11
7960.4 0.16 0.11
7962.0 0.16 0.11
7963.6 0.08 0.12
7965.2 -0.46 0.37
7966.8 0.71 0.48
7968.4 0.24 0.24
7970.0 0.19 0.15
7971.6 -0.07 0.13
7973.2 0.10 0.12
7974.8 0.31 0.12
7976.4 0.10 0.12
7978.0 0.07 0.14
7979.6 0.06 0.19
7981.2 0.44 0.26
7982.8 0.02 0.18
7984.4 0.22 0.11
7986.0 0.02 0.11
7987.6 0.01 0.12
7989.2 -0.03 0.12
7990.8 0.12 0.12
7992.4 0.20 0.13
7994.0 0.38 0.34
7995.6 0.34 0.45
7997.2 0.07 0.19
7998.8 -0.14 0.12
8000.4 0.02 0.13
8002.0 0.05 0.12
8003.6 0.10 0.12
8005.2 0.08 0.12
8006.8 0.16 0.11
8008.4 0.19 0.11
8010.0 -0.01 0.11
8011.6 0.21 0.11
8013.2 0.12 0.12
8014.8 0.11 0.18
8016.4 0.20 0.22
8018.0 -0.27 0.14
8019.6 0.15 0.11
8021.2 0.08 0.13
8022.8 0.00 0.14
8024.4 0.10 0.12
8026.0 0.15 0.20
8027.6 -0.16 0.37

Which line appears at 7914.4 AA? [O II]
